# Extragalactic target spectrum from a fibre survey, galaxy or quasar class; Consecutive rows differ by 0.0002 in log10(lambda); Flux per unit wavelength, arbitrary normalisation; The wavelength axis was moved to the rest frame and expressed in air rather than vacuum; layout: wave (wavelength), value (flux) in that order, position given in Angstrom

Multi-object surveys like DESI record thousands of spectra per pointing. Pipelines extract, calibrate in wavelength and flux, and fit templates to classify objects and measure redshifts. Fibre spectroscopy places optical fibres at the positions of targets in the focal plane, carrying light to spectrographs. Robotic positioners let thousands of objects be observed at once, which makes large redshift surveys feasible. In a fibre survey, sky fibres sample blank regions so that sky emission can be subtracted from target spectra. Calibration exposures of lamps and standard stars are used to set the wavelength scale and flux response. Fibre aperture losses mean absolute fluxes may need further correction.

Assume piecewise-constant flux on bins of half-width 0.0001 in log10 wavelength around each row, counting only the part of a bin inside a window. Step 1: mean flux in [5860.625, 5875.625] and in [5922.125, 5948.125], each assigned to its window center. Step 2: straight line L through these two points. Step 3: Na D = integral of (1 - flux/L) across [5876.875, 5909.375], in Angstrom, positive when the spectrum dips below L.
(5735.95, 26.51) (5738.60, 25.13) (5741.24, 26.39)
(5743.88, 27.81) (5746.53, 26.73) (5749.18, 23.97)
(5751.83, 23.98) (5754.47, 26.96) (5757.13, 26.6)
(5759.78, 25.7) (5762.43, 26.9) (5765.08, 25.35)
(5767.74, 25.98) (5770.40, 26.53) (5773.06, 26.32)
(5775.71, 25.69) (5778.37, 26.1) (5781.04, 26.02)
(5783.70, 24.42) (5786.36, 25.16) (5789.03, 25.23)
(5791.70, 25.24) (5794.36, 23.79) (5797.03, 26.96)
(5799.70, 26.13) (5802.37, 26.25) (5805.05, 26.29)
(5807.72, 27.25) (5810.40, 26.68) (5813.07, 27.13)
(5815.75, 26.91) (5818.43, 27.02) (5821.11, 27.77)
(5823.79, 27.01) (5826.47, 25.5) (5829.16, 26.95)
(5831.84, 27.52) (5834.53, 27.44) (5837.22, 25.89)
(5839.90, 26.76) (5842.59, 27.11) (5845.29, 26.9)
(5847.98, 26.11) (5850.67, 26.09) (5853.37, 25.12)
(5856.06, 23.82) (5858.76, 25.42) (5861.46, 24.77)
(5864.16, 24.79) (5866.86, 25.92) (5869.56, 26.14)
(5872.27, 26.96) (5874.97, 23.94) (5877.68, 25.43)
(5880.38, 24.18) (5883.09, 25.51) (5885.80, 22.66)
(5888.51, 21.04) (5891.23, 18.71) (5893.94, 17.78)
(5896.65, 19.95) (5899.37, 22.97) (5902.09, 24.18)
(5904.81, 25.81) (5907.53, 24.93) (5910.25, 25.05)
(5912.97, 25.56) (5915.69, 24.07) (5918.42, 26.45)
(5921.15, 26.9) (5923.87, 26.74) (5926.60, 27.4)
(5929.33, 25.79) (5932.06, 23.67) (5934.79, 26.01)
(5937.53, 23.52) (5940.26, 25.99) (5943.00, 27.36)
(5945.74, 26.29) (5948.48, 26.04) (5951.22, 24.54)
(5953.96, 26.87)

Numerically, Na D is 3.7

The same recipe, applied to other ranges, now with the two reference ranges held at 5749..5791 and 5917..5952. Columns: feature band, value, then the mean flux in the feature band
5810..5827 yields -0.76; 26.9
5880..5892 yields 1.58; 22.4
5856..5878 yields 0.44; 25.3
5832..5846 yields -0.58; 26.9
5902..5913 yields 0.31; 25.2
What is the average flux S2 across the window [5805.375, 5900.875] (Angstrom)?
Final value 25.2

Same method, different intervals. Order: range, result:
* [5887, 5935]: 24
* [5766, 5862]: 26.2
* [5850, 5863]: 25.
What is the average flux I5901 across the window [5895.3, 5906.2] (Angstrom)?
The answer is 23.2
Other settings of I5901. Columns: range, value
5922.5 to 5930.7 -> 26.7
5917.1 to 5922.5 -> 26.7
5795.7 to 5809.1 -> 26.6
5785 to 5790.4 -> 25.2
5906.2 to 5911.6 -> 25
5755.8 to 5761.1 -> 26.1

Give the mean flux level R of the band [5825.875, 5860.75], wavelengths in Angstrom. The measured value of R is 26.2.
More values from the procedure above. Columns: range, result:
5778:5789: 25.3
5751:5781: 26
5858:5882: 25.3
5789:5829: 26.4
